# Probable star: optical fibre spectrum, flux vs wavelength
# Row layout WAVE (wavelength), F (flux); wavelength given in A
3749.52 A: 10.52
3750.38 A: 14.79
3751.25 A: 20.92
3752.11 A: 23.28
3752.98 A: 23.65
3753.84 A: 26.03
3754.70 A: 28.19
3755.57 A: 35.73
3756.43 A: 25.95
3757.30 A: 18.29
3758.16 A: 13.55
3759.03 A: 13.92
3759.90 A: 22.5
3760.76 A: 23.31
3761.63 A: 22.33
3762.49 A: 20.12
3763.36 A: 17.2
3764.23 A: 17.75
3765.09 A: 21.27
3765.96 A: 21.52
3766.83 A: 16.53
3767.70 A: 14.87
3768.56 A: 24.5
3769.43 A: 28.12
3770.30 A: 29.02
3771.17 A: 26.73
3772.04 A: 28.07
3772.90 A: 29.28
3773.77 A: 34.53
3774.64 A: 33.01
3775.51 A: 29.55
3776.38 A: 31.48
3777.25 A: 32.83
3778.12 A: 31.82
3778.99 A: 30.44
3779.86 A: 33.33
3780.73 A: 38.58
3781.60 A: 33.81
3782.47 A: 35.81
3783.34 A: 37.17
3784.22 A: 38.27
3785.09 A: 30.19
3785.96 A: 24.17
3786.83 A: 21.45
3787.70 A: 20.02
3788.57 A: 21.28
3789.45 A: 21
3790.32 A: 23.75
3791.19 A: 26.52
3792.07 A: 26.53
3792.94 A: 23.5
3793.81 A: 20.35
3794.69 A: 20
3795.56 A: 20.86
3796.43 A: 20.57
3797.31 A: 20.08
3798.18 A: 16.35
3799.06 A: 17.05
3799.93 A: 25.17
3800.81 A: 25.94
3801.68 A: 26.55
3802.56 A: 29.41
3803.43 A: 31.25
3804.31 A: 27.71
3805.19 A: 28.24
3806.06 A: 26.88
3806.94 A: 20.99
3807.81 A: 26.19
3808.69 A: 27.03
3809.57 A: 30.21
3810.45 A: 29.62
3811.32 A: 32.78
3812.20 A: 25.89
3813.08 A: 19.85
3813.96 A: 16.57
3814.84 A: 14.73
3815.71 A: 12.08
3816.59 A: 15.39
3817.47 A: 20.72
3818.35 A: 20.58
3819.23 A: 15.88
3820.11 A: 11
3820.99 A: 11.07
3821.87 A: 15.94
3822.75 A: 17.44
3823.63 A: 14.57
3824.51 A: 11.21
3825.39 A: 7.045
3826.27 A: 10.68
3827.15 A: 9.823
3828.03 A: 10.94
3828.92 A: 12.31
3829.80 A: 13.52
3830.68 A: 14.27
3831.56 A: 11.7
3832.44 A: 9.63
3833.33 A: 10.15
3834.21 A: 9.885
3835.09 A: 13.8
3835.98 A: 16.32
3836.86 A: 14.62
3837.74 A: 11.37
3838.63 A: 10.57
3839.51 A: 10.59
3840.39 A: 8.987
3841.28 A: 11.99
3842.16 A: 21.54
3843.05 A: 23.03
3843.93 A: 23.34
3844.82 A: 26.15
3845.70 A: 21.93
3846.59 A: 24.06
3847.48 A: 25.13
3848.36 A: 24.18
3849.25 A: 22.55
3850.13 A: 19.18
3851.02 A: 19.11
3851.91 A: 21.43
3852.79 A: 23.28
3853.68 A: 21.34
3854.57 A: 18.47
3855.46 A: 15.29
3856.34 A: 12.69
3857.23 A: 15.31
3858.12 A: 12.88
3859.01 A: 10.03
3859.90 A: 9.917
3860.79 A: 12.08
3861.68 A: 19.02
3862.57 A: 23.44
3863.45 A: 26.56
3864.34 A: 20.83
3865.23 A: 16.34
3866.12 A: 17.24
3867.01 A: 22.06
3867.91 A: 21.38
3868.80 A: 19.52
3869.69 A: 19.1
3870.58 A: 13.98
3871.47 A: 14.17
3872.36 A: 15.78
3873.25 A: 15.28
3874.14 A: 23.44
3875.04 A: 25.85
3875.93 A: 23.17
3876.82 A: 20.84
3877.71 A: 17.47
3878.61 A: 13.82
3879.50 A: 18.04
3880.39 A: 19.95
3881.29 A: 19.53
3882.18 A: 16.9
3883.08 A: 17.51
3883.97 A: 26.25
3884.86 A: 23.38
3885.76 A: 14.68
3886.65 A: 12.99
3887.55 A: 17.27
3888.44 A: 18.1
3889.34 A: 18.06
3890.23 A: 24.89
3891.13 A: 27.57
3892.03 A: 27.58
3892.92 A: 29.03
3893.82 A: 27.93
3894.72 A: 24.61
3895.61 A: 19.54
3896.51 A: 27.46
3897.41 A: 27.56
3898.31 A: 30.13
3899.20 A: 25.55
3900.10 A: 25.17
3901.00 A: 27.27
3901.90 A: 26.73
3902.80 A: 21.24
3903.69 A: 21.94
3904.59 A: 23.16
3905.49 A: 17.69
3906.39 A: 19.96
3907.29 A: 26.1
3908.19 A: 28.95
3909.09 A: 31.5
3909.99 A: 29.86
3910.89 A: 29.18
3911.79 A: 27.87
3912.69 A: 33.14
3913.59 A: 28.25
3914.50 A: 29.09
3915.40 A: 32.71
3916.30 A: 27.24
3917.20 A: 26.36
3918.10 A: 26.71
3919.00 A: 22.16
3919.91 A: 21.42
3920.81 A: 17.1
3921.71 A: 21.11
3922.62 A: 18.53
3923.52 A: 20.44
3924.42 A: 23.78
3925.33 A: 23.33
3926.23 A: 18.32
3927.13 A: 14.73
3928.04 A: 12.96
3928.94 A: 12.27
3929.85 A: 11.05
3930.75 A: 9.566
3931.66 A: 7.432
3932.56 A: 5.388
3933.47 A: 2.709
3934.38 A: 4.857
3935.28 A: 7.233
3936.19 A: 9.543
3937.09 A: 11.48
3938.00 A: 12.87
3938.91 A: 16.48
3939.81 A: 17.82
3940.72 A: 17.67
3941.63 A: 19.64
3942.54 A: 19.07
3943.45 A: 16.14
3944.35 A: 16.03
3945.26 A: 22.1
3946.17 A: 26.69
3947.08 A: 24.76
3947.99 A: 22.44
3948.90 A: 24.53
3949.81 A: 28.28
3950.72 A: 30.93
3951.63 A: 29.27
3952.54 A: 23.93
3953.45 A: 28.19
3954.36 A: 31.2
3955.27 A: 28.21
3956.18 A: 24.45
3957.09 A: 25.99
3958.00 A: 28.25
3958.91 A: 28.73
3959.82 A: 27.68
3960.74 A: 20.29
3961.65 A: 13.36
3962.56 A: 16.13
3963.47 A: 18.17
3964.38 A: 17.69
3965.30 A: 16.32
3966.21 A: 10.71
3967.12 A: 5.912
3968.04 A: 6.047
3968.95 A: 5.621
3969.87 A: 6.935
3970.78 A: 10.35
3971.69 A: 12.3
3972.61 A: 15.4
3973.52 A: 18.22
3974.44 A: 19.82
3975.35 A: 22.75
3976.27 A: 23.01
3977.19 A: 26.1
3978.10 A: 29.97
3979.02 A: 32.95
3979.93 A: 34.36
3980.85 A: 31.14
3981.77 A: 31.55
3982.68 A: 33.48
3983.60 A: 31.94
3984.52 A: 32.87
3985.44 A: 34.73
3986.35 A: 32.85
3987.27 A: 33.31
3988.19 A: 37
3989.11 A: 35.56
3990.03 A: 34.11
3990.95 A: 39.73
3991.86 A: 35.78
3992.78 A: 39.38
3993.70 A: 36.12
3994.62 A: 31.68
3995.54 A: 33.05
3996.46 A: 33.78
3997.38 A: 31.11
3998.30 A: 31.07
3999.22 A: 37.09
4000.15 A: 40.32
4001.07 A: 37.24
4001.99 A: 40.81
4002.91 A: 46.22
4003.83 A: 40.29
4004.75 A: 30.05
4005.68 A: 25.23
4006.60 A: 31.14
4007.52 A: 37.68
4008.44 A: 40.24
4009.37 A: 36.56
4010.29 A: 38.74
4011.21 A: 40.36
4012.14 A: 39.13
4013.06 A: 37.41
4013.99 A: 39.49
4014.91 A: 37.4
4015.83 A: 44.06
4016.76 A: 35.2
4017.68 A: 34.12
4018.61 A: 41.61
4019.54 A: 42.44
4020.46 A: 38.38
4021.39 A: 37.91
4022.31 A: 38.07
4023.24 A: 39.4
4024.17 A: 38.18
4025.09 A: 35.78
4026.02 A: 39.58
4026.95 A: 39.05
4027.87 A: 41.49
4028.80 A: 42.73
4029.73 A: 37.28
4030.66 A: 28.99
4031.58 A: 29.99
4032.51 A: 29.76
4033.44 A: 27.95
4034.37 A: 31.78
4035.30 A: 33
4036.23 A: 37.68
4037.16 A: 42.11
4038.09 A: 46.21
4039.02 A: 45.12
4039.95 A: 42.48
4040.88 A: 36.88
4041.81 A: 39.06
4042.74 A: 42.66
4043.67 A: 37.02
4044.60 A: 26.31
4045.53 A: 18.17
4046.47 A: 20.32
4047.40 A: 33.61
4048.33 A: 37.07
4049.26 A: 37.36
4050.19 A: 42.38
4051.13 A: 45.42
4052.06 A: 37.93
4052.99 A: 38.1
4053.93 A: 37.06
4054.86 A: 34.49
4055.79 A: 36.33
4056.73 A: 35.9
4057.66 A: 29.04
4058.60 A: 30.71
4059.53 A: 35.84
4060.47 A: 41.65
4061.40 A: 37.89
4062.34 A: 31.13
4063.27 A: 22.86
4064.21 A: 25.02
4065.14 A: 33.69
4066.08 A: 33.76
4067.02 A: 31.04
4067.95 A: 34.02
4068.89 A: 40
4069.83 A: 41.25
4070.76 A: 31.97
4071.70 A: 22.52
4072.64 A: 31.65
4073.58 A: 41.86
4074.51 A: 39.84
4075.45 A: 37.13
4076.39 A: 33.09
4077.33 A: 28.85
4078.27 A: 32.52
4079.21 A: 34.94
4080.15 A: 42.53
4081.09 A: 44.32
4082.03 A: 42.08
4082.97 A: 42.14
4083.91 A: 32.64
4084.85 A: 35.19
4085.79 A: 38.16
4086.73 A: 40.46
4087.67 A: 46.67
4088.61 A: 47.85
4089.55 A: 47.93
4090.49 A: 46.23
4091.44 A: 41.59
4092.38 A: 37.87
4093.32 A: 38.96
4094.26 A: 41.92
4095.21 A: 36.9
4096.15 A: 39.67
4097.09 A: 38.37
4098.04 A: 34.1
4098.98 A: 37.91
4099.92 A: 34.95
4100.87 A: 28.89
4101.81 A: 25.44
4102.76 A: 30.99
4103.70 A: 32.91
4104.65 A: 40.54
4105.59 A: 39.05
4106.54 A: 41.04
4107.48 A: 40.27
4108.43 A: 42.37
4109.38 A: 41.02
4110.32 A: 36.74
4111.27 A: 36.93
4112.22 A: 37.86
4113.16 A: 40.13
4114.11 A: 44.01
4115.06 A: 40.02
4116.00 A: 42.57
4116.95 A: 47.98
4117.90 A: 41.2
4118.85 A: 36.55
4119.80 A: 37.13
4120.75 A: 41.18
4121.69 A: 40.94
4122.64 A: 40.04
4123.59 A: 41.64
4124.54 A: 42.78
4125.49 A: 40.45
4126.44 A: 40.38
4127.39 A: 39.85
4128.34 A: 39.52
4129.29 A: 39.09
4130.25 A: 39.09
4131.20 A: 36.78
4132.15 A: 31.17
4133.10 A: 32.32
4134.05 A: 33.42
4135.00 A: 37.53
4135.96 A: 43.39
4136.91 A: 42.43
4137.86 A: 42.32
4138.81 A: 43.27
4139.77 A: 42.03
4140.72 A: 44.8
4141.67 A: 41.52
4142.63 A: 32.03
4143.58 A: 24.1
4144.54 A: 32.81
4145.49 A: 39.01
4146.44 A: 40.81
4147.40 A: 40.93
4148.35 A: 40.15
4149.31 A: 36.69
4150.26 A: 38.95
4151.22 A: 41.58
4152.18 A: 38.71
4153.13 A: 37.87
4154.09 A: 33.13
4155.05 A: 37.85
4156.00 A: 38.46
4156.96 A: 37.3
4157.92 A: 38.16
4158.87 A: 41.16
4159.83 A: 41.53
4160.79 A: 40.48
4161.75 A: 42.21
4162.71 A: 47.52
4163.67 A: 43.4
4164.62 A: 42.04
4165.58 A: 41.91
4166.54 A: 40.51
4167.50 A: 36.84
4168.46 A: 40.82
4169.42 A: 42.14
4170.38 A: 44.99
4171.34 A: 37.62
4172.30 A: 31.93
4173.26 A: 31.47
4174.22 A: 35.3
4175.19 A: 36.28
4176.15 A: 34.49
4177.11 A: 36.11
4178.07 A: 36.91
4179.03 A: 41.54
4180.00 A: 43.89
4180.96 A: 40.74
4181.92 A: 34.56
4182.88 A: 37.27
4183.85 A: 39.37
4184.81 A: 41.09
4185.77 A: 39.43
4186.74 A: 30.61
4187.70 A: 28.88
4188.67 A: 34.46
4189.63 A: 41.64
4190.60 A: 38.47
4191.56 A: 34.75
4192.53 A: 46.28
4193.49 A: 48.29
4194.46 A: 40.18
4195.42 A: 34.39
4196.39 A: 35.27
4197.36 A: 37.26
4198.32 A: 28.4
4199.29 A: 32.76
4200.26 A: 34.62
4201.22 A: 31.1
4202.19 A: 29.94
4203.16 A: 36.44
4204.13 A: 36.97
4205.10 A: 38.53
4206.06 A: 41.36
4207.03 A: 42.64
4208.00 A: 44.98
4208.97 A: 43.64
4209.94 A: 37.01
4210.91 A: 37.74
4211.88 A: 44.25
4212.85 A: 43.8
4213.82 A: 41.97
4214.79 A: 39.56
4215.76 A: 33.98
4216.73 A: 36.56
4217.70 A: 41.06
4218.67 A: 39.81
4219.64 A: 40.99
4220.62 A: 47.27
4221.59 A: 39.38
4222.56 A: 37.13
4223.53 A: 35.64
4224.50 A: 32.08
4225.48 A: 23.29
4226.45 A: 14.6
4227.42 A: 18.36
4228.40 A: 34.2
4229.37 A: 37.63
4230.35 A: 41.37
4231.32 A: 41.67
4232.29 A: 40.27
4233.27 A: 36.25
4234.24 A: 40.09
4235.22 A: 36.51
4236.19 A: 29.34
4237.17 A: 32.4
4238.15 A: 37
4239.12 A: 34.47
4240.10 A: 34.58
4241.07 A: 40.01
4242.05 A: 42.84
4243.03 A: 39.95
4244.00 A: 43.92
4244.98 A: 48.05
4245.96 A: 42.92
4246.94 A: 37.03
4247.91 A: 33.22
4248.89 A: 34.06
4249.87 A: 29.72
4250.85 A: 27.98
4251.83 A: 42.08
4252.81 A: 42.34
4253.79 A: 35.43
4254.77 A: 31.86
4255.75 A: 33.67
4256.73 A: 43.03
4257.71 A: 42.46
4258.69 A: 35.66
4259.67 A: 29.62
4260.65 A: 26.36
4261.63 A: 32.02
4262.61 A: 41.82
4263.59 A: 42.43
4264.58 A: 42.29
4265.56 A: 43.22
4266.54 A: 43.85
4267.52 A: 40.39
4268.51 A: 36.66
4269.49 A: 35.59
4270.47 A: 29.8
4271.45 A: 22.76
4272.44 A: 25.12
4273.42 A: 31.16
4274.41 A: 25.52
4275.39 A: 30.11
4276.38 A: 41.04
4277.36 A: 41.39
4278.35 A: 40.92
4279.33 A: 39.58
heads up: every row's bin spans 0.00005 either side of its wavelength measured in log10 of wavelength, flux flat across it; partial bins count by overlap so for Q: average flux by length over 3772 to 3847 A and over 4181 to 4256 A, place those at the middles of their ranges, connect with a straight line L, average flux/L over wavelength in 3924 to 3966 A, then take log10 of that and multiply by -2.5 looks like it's 0.382 mag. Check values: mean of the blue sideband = 21.6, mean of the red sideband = 37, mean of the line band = 18.8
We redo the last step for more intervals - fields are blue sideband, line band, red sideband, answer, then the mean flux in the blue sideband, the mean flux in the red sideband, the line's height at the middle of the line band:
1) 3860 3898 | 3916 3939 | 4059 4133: 0.48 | 20.4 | 37.8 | 24.3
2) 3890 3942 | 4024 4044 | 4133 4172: -0.23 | 21.2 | 39.4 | 30.3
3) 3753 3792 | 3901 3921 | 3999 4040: 0.25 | 26.2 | 37.6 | 32.6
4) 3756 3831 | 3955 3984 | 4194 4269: 0.33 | 22.8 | 37.1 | 28.5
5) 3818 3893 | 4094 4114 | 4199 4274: -0.23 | 17.4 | 36.6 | 29.9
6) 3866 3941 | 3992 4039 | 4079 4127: -0.19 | 20.5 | 39.5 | 31.2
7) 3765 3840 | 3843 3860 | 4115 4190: 0.23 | 21.8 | 38.8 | 24.2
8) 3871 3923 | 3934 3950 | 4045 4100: 0.46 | 23.2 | 36.4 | 26.6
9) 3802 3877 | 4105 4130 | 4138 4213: -0.16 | 18.3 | 38.4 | 35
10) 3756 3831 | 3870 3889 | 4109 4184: 0.40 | 22.8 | 39.1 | 26.7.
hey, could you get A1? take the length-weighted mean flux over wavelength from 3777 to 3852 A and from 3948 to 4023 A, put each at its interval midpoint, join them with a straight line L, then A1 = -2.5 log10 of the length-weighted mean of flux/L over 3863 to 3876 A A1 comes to 0.21 mag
